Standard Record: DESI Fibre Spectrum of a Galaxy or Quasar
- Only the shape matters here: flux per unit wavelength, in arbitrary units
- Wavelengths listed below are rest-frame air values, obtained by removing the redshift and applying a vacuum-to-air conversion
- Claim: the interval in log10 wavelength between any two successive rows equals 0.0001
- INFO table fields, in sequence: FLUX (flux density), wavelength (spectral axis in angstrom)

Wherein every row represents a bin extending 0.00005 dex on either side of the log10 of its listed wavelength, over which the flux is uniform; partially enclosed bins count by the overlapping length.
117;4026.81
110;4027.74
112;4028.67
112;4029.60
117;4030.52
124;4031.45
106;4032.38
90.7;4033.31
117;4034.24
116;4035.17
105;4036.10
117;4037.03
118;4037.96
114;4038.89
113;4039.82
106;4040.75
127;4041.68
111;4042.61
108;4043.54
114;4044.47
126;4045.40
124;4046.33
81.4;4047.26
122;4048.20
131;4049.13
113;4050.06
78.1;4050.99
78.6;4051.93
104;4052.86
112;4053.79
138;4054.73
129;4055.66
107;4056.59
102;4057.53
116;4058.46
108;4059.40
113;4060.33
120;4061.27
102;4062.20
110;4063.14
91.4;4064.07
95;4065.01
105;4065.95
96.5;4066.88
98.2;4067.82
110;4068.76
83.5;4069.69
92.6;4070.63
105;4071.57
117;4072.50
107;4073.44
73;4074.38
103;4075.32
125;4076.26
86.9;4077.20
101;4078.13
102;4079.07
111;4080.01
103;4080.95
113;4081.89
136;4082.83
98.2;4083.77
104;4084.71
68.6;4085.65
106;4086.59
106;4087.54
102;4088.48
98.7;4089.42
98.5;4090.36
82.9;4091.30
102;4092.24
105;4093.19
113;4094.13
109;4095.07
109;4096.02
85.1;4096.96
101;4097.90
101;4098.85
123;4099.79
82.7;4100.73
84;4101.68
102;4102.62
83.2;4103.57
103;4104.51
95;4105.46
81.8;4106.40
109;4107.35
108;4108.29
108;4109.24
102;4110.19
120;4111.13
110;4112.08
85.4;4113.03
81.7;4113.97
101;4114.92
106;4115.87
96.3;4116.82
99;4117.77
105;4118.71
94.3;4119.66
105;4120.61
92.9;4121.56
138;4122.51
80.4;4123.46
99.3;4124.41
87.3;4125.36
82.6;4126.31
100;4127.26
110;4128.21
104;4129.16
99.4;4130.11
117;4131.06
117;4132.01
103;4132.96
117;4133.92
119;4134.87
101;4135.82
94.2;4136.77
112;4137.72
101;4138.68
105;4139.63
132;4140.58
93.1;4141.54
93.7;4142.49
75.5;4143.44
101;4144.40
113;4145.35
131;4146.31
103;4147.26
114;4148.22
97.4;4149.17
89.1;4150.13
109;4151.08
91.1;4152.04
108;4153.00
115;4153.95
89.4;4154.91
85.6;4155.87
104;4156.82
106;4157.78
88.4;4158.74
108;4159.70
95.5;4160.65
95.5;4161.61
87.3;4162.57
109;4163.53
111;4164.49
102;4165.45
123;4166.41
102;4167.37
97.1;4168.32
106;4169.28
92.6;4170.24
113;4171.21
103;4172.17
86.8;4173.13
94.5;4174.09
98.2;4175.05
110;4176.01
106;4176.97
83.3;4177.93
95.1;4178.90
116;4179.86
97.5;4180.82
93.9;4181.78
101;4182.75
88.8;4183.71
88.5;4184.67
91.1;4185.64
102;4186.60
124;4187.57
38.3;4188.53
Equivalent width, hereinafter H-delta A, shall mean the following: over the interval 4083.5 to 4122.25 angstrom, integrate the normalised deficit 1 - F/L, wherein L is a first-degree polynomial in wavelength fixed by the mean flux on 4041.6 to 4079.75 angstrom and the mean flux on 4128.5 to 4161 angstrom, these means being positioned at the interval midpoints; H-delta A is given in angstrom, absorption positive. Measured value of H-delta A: 2.1 angstrom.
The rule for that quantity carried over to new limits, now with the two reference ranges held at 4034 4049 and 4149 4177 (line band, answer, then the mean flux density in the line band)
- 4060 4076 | 1.39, 101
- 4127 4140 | -0.41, 107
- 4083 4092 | 0.94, 97.6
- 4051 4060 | 0.29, 109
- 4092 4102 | 0.59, 102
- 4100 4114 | 1.16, 98.1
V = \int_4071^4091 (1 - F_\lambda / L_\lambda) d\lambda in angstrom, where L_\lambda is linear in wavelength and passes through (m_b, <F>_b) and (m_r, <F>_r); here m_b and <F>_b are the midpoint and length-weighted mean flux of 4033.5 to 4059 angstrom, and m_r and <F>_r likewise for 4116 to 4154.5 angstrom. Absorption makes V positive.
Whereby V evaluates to 1.1 angstrom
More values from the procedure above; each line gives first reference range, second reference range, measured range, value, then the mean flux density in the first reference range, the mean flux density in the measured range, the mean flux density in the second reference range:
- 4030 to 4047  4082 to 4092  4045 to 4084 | 0.1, 114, 106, 101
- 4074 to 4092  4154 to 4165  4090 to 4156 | -1.2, 101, 102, 98.8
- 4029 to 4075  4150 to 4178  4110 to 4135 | 0.2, 108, 102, 101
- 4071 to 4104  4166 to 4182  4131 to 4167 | -1.0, 101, 104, 101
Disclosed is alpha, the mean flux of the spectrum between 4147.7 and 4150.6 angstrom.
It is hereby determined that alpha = 100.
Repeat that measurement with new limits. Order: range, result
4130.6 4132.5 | 117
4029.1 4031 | 115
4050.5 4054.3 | 93.6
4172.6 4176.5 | 97.6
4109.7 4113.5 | 104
